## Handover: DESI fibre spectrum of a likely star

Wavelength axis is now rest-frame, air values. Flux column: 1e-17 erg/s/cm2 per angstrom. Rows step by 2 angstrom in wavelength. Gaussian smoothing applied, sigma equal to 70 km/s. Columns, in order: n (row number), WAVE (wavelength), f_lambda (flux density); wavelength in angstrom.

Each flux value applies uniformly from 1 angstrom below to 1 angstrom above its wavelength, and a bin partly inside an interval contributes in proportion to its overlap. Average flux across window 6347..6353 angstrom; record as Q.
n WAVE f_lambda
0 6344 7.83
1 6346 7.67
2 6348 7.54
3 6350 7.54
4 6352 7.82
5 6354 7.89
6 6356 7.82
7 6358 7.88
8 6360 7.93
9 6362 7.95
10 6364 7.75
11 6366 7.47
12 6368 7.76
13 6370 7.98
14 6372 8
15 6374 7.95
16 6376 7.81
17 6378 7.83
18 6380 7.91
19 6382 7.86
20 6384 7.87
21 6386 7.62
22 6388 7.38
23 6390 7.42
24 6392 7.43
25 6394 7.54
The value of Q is 7.63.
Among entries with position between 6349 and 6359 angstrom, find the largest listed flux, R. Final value 7.89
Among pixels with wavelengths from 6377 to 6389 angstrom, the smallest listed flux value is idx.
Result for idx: 7.38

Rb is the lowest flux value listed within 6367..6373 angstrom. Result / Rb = 7.76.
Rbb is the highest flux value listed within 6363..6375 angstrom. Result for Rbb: 8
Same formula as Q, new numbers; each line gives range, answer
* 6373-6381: 7.88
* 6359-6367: 7.77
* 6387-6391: 7.4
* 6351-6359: 7.85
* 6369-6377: 7.93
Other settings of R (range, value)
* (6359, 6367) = 7.95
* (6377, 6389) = 7.91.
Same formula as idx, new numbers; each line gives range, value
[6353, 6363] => 7.82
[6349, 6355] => 7.54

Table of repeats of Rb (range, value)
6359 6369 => 7.47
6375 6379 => 7.81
